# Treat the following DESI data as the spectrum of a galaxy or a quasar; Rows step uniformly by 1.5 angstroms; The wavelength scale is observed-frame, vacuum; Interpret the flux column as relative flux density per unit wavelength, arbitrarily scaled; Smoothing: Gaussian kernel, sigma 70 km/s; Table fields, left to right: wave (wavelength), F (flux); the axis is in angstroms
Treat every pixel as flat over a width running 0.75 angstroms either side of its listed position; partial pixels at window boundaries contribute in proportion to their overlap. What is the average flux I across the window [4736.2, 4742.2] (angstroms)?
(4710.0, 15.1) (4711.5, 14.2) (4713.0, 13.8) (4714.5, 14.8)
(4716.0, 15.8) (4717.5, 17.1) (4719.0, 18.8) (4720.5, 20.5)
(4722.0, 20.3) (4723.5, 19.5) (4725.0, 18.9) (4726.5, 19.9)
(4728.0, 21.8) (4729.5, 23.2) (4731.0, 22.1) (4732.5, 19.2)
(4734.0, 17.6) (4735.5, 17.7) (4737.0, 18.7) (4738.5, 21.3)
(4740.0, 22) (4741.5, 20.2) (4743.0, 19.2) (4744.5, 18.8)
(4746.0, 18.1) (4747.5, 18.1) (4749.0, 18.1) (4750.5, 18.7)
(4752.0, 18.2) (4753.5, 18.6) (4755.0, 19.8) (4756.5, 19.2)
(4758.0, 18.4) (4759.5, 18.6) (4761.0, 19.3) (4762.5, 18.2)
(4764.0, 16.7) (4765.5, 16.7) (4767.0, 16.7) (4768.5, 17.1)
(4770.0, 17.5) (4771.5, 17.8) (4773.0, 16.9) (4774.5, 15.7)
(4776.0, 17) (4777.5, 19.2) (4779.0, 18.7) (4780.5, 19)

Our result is 20.5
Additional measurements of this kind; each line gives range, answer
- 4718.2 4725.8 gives 19.6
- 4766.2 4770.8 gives 17.1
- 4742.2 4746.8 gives 18.7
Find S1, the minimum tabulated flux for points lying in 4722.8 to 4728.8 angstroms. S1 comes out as 18.9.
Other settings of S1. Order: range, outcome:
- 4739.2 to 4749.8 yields 18.1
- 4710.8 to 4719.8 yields 13.8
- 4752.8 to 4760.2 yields 18.4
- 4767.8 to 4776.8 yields 15.7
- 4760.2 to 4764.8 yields 16.7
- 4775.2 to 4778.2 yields 17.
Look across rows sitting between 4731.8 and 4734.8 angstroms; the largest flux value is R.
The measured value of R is 19.2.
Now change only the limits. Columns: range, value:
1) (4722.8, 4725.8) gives 19.5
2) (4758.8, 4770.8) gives 19.3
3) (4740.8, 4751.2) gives 20.2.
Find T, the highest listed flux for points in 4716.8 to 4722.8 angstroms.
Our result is 20.5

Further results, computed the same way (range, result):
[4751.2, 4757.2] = 19.8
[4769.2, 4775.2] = 17.8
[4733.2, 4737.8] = 18.7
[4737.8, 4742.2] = 22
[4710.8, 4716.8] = 15.8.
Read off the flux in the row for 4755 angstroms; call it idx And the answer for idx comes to 19.8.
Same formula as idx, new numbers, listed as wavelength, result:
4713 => 13.8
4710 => 15.1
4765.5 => 16.7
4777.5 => 19.2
